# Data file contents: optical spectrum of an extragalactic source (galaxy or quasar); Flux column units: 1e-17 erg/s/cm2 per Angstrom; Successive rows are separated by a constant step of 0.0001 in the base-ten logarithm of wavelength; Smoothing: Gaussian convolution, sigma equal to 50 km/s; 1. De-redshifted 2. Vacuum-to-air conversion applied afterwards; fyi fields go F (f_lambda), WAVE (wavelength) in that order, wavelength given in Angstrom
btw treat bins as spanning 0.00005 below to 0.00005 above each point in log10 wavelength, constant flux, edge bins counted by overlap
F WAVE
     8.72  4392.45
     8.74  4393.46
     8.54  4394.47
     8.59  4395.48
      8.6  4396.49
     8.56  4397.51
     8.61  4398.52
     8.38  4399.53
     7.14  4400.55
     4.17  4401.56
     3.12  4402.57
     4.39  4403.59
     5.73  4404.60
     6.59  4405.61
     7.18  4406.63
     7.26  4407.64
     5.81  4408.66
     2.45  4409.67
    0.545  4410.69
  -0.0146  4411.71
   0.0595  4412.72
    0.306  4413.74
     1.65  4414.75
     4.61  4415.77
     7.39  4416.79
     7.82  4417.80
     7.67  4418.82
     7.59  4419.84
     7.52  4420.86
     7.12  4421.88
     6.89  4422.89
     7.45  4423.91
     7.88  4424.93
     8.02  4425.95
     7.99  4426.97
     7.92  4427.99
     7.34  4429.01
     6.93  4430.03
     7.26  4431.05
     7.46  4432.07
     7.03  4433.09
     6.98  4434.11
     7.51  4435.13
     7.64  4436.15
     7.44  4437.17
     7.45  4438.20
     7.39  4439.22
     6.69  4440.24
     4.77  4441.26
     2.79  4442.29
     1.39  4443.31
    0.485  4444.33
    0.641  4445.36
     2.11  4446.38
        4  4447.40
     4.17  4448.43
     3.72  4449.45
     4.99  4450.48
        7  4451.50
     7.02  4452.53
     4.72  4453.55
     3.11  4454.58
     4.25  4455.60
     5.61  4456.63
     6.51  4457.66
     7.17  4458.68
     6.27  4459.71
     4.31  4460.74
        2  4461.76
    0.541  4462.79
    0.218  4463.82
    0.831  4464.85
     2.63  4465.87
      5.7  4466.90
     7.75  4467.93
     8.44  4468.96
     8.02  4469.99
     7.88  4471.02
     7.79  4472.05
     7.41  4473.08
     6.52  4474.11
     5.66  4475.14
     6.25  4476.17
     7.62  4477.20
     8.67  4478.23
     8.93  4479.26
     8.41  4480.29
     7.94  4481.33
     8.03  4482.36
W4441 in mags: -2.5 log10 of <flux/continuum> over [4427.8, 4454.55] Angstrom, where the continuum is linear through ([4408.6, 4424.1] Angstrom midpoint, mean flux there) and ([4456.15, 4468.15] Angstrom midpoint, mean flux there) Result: -0.25 mag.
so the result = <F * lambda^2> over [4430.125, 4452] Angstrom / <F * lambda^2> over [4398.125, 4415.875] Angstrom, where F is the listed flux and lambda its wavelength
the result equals 1.23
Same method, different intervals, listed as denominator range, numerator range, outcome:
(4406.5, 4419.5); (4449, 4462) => 1.32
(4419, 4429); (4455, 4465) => 0.52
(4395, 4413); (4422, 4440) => 1.38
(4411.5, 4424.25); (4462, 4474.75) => 1.04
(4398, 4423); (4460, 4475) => 1.00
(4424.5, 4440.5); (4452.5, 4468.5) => 0.57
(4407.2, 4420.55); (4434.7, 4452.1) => 1.16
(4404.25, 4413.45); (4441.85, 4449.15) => 0.60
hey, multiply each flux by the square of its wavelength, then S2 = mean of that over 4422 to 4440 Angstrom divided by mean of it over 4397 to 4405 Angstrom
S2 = 1.20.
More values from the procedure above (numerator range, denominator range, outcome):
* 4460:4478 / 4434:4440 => 0.73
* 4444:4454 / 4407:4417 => 1.37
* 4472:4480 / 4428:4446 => 1.30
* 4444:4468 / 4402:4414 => 1.09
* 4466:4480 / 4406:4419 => 1.89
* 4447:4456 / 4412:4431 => 0.78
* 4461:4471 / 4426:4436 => 0.58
